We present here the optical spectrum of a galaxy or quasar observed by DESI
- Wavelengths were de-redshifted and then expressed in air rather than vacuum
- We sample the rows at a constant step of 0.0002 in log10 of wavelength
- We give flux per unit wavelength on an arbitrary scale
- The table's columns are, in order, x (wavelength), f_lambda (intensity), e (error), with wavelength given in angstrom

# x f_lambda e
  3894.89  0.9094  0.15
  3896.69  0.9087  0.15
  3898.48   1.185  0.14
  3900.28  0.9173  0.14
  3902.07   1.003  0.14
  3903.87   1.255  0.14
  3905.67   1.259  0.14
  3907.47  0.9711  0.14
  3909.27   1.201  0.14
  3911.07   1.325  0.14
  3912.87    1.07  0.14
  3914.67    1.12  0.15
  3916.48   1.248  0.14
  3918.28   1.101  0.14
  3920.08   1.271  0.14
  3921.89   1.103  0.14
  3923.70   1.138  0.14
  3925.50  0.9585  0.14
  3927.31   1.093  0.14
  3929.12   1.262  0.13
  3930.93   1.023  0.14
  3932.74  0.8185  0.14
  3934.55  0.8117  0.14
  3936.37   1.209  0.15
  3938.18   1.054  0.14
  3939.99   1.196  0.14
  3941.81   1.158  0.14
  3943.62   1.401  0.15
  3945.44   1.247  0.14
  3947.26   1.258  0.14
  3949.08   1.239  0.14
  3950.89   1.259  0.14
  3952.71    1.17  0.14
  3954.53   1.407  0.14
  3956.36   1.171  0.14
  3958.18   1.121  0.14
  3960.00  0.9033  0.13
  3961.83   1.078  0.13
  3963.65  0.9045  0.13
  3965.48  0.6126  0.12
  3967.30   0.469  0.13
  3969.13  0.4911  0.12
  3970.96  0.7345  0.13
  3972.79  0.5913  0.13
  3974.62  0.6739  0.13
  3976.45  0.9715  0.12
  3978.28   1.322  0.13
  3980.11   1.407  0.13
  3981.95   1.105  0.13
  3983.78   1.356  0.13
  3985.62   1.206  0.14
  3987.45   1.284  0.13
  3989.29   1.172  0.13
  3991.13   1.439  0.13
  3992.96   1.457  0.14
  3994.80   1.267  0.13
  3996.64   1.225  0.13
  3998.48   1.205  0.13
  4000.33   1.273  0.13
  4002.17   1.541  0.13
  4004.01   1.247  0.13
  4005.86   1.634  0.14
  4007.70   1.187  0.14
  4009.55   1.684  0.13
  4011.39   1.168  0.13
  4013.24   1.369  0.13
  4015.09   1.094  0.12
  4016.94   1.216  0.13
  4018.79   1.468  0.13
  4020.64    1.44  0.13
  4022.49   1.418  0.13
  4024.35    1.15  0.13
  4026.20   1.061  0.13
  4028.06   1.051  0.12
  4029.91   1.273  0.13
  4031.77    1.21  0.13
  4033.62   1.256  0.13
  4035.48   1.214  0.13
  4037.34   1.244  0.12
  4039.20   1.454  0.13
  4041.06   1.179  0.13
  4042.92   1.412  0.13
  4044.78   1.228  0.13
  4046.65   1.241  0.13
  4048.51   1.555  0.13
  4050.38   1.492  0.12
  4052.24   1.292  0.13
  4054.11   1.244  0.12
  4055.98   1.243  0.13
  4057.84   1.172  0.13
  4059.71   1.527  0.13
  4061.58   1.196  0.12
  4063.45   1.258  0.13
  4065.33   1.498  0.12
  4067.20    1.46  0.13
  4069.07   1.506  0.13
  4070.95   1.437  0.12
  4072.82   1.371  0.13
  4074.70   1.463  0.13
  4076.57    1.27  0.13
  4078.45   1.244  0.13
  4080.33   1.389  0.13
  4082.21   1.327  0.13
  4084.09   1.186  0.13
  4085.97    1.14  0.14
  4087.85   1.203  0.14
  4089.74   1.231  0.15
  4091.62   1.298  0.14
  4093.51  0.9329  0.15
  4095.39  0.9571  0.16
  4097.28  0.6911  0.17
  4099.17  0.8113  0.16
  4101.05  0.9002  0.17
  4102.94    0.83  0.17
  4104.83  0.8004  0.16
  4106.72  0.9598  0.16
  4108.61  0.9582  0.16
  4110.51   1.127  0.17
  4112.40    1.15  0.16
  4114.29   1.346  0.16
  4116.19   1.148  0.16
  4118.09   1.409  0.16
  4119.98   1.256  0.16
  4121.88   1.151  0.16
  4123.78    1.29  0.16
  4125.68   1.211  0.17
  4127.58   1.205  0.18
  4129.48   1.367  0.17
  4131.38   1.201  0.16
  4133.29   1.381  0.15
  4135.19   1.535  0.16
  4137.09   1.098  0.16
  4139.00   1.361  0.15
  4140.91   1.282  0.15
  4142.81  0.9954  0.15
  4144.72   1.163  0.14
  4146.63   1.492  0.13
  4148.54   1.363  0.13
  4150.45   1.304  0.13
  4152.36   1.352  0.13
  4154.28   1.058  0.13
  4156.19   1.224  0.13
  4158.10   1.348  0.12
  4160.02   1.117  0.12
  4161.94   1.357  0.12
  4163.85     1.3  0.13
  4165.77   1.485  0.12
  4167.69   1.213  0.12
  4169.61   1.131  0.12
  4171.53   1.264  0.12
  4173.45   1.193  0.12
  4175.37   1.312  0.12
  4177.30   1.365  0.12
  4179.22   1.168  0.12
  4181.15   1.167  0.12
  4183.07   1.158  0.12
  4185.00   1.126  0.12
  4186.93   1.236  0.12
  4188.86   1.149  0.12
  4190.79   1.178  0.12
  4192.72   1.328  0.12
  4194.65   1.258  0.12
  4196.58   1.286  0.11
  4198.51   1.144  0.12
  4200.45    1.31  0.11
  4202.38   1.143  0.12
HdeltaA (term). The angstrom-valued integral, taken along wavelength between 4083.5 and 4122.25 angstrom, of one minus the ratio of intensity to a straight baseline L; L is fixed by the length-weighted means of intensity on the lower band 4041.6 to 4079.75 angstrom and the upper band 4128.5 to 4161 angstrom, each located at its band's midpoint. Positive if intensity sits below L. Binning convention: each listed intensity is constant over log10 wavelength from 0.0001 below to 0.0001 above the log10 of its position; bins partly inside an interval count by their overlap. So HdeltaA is 7.2 angstrom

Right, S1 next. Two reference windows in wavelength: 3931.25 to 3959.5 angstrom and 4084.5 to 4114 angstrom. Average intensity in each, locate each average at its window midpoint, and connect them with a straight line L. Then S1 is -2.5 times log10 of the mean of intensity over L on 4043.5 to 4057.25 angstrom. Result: -0.24 mag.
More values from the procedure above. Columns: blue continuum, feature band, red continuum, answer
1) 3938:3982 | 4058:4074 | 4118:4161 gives -0.19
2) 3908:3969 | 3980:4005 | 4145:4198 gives -0.15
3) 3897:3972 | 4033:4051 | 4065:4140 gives -0.15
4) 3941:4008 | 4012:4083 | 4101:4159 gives -0.12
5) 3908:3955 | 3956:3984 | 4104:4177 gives 0.27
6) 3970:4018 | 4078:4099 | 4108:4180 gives 0.10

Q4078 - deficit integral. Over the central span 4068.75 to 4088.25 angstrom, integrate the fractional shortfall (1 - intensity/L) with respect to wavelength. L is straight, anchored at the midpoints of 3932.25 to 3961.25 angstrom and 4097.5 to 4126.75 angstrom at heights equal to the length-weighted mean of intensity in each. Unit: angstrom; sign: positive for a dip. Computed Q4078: -4.0 angstrom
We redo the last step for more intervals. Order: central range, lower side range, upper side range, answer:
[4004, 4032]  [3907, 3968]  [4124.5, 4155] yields -2.99 angstrom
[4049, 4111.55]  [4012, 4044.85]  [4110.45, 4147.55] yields 3.28 angstrom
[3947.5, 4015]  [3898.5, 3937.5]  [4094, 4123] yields -4.36 angstrom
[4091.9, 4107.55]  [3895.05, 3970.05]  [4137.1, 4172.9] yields 4.35 angstrom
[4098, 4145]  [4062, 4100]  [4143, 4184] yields 3.42 angstrom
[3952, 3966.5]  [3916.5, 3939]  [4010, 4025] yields 1.45 angstrom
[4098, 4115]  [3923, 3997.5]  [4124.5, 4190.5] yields 3.28 angstrom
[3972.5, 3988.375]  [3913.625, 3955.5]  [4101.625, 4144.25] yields 0.53 angstrom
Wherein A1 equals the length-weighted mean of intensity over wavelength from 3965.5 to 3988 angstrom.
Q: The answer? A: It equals 0.949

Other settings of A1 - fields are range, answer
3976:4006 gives 1.3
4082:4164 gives 1.18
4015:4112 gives 1.22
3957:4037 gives 1.16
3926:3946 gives 1.11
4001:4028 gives 1.32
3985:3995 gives 1.31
